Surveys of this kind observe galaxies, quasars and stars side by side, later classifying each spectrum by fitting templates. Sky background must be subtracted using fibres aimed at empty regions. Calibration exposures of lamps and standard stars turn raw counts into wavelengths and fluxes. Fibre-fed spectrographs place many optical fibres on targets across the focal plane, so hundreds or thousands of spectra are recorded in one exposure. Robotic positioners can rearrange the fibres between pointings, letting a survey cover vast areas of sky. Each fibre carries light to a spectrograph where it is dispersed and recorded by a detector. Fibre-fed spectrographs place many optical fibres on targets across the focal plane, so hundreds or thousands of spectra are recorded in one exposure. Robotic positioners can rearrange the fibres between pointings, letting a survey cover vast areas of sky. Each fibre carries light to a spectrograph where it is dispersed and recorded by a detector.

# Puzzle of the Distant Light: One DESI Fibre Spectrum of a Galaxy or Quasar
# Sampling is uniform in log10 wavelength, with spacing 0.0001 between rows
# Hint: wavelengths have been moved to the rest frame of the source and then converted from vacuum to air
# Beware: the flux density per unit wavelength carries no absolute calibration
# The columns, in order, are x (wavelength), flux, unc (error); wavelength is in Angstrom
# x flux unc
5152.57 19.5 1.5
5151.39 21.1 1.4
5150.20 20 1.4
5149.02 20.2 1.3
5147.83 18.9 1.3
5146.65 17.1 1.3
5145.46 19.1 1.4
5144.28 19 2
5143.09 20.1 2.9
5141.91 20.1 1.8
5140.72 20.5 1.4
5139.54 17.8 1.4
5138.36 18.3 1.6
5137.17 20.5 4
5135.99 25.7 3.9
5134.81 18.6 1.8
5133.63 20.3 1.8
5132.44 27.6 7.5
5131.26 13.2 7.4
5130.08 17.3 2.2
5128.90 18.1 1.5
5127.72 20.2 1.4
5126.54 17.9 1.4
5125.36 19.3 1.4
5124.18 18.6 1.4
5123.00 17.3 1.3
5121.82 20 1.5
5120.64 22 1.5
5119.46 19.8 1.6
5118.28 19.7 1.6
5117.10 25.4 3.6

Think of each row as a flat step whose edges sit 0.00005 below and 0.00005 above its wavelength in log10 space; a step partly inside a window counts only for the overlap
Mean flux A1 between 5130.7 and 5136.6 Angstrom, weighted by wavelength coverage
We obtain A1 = 21.1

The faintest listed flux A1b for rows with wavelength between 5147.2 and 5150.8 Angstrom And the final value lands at 18.9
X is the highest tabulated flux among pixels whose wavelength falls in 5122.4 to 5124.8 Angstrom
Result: 18.6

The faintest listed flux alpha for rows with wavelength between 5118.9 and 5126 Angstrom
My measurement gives 17.3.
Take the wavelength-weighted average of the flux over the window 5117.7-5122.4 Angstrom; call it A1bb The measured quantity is 20.4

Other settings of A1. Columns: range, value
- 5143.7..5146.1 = 19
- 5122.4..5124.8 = 18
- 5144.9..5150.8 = 19.1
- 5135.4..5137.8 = 23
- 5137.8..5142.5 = 19.2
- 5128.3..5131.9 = 16.4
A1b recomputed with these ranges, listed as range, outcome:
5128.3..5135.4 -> 13.2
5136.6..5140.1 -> 17.8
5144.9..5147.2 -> 17.1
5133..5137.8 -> 18.6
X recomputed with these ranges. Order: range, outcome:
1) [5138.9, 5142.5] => 20.5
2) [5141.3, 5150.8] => 20.2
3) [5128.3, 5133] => 27.6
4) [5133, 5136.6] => 25.7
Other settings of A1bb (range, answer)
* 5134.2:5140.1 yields 20.2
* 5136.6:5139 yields 19.3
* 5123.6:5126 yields 18.9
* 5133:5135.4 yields 19.5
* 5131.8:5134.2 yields 23.7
